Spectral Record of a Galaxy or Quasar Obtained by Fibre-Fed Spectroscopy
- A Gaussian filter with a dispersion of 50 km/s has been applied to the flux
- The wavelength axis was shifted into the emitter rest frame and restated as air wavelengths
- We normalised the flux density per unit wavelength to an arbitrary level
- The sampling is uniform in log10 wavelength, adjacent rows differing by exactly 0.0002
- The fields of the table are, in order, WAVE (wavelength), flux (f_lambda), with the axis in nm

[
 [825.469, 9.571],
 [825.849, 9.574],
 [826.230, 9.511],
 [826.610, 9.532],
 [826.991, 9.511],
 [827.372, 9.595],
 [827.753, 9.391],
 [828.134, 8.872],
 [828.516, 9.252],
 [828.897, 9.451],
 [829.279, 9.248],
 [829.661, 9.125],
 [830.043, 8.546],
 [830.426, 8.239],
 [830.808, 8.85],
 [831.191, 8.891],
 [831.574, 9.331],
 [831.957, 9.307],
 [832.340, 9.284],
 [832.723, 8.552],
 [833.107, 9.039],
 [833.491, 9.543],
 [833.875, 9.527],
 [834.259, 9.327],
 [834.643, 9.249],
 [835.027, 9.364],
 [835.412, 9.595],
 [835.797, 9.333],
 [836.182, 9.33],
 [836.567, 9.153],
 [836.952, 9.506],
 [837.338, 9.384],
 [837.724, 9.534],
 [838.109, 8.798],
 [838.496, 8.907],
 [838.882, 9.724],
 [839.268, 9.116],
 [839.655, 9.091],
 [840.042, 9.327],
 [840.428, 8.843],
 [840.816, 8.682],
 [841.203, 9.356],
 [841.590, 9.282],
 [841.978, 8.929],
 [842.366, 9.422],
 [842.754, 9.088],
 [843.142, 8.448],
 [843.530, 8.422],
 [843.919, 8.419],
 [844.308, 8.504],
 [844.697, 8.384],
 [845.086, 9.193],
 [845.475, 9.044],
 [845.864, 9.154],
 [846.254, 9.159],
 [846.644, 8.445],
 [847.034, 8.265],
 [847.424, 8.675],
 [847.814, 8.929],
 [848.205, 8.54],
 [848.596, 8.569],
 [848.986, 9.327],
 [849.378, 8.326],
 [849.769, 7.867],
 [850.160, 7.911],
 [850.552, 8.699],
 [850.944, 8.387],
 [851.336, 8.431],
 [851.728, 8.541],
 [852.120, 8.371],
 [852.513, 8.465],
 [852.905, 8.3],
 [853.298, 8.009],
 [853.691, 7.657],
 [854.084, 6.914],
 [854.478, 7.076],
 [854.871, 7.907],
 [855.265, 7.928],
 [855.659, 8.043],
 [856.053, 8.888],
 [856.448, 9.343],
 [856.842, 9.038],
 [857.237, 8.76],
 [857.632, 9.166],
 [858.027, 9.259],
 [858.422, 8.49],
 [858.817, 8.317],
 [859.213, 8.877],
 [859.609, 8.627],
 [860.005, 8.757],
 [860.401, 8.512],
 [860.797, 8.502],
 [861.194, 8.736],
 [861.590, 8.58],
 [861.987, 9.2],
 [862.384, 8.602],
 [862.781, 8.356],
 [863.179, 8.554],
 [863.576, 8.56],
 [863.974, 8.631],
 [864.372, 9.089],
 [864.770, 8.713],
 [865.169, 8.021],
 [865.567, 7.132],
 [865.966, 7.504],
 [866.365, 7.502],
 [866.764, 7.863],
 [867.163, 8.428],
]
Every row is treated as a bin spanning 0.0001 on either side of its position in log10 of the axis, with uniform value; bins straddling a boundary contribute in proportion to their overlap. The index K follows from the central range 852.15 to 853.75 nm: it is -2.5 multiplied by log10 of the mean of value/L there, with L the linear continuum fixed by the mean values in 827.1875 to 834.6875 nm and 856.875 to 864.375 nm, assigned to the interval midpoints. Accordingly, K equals 0.08 mag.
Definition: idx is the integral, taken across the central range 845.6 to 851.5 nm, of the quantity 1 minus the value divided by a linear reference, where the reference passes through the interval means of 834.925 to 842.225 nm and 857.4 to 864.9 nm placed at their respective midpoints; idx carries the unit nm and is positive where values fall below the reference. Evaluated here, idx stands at 0.27 nm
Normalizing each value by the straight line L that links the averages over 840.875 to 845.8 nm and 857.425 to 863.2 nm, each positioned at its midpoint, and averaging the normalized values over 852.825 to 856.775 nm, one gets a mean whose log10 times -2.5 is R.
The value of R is 0.09 mag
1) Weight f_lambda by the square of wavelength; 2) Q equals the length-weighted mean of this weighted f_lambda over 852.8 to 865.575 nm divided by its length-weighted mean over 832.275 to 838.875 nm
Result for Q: 0.97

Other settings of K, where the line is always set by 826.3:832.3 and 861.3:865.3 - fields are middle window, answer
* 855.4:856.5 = 0.02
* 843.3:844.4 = 0.06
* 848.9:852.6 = 0.05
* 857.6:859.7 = -0.01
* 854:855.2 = 0.18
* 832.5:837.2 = -0.03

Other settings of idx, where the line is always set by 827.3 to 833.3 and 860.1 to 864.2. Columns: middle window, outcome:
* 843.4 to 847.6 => 0.071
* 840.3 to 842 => -0.024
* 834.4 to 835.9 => -0.067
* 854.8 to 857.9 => 0.010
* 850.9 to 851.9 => 0.036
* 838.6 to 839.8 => -0.048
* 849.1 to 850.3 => 0.091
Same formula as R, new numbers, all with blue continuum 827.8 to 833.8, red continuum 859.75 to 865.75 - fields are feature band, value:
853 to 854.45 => 0.16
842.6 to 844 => 0.03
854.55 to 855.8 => 0.10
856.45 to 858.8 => -0.04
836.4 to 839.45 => -0.04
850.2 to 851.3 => 0.04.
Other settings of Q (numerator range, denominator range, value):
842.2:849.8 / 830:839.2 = 0.98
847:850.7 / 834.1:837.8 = 0.94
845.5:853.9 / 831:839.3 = 0.95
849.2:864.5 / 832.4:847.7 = 0.97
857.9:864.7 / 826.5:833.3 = 1.03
